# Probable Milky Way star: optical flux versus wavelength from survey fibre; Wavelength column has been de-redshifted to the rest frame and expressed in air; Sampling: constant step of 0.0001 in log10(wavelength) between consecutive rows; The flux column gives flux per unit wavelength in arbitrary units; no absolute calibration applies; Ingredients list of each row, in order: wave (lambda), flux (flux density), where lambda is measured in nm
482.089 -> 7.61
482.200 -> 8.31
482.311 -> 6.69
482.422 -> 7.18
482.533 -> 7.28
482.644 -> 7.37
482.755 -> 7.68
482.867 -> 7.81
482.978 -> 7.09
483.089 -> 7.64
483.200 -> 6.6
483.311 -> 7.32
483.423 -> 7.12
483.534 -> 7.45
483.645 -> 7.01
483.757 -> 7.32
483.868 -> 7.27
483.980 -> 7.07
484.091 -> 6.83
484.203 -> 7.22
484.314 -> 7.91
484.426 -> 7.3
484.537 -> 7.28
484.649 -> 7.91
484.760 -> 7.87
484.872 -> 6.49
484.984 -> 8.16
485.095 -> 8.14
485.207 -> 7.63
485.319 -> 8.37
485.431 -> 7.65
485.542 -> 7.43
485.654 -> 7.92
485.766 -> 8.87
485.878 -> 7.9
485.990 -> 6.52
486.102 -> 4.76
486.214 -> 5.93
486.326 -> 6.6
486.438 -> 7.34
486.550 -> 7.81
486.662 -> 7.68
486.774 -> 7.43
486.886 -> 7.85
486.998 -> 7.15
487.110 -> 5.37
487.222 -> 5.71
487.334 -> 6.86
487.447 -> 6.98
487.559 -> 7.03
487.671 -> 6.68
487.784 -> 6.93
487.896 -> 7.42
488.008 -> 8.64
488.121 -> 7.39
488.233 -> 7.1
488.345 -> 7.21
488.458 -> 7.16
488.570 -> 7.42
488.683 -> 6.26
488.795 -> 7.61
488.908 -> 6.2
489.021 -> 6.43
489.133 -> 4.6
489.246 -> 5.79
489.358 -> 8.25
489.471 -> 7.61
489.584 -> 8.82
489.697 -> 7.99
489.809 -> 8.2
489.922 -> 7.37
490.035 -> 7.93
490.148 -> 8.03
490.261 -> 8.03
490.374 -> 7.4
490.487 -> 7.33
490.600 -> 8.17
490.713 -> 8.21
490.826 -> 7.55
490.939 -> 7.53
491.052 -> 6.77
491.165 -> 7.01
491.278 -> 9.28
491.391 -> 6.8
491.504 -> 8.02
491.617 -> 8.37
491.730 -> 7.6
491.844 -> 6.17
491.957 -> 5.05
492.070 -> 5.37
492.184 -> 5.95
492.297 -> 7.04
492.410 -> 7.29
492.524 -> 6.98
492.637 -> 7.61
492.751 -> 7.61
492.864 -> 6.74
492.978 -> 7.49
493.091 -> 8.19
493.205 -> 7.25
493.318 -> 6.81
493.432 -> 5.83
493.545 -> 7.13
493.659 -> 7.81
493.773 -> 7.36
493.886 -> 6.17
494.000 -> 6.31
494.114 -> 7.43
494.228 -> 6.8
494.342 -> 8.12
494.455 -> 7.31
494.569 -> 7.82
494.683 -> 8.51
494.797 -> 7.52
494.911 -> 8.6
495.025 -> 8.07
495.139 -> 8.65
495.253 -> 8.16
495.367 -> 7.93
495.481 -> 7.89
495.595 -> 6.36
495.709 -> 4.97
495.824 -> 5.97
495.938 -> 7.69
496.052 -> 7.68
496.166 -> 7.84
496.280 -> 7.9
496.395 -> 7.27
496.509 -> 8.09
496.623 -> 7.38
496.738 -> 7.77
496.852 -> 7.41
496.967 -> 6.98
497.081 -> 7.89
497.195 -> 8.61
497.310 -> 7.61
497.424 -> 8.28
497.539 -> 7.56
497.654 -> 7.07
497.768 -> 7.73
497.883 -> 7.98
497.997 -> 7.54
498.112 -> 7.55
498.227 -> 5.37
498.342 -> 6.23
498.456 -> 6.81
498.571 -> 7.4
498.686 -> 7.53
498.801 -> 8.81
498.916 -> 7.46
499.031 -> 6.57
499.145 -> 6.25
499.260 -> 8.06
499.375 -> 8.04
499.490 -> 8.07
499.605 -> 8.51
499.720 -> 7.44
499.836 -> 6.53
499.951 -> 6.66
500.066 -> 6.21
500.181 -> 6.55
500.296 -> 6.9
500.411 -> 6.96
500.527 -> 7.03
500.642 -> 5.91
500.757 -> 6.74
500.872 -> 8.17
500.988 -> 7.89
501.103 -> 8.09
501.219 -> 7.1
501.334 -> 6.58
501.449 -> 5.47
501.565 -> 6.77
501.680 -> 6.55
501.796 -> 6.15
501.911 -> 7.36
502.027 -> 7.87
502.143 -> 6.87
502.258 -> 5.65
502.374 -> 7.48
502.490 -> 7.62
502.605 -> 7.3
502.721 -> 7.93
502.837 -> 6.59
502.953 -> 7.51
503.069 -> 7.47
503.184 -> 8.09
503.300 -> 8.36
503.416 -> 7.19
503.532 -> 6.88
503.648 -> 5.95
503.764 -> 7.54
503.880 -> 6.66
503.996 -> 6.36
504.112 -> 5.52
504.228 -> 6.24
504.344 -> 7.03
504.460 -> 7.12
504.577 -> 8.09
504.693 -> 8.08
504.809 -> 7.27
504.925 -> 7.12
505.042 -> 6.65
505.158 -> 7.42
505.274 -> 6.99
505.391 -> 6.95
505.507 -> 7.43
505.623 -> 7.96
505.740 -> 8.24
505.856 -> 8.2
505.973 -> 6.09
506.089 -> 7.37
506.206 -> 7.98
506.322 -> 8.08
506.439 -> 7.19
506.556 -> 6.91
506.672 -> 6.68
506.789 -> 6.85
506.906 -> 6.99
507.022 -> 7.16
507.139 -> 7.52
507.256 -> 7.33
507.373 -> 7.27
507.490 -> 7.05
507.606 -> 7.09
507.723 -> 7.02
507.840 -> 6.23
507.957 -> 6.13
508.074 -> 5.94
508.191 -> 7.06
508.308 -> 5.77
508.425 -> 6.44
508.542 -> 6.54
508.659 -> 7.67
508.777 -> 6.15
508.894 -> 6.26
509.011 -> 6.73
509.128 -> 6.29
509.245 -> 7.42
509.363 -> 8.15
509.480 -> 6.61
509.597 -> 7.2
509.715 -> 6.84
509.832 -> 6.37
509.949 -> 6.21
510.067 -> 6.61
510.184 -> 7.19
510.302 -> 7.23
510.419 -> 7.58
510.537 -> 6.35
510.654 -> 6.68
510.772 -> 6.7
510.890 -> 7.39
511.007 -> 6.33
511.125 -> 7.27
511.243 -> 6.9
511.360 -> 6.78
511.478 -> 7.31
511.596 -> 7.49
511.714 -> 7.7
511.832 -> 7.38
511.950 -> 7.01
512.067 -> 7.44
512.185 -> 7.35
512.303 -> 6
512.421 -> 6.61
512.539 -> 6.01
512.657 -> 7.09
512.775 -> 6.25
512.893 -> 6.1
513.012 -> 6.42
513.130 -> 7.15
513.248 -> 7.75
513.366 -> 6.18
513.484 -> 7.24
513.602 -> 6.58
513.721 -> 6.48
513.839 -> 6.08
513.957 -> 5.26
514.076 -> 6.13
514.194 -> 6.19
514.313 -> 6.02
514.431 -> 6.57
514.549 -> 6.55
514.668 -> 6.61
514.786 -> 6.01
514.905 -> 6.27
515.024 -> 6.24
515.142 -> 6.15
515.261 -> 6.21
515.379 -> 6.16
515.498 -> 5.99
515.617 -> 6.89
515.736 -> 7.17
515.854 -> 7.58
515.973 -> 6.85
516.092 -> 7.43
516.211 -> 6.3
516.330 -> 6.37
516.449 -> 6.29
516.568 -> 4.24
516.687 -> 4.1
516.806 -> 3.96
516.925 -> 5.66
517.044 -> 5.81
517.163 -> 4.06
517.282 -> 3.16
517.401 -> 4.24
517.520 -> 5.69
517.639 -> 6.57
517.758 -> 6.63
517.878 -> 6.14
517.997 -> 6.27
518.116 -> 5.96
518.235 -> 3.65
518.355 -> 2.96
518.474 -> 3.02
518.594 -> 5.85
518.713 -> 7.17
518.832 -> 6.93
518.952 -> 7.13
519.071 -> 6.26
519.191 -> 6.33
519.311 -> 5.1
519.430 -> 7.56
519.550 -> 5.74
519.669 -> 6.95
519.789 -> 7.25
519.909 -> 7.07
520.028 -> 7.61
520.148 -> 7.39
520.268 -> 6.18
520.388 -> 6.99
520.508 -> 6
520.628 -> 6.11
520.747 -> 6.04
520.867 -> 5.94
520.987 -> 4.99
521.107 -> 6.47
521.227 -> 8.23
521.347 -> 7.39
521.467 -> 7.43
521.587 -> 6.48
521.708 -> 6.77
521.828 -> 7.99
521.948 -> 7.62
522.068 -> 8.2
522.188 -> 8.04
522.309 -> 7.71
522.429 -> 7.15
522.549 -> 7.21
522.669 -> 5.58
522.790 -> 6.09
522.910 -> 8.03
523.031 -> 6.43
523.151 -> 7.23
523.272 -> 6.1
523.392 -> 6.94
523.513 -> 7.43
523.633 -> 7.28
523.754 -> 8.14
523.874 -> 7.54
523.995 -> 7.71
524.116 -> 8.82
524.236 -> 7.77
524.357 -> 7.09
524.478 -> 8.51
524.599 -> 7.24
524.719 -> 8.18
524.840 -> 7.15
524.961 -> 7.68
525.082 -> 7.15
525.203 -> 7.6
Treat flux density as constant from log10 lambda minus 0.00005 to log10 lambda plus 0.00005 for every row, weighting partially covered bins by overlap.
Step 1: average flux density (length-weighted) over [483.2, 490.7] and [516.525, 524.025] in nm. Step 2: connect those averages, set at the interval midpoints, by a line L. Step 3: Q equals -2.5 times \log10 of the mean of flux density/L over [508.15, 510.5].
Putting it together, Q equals -0.02 mag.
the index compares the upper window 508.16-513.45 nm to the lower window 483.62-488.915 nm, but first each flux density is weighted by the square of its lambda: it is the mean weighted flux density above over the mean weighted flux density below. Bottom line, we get 1.0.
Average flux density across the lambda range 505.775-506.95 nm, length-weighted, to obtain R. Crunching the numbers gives 7.26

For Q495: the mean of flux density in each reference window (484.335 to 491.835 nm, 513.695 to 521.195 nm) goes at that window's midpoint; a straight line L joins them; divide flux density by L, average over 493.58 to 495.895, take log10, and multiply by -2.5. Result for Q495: -0.05 mag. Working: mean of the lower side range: 7.34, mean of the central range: 7.38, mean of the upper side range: 6.02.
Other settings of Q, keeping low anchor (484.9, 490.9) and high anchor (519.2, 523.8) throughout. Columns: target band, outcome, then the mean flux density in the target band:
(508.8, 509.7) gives 0.02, 6.91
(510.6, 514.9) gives 0.05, 6.69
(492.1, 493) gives 0.03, 7.02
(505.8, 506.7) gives -0.04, 7.33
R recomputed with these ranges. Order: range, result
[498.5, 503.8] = 7.17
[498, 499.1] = 7.09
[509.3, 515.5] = 6.69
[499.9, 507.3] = 7.11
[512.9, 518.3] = 6.02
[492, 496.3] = 7.26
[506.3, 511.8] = 6.9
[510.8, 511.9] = 7.15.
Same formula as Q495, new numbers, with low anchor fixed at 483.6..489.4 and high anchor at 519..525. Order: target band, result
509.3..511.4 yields 0.03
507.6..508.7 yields 0.09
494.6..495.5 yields -0.15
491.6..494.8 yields 0.01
